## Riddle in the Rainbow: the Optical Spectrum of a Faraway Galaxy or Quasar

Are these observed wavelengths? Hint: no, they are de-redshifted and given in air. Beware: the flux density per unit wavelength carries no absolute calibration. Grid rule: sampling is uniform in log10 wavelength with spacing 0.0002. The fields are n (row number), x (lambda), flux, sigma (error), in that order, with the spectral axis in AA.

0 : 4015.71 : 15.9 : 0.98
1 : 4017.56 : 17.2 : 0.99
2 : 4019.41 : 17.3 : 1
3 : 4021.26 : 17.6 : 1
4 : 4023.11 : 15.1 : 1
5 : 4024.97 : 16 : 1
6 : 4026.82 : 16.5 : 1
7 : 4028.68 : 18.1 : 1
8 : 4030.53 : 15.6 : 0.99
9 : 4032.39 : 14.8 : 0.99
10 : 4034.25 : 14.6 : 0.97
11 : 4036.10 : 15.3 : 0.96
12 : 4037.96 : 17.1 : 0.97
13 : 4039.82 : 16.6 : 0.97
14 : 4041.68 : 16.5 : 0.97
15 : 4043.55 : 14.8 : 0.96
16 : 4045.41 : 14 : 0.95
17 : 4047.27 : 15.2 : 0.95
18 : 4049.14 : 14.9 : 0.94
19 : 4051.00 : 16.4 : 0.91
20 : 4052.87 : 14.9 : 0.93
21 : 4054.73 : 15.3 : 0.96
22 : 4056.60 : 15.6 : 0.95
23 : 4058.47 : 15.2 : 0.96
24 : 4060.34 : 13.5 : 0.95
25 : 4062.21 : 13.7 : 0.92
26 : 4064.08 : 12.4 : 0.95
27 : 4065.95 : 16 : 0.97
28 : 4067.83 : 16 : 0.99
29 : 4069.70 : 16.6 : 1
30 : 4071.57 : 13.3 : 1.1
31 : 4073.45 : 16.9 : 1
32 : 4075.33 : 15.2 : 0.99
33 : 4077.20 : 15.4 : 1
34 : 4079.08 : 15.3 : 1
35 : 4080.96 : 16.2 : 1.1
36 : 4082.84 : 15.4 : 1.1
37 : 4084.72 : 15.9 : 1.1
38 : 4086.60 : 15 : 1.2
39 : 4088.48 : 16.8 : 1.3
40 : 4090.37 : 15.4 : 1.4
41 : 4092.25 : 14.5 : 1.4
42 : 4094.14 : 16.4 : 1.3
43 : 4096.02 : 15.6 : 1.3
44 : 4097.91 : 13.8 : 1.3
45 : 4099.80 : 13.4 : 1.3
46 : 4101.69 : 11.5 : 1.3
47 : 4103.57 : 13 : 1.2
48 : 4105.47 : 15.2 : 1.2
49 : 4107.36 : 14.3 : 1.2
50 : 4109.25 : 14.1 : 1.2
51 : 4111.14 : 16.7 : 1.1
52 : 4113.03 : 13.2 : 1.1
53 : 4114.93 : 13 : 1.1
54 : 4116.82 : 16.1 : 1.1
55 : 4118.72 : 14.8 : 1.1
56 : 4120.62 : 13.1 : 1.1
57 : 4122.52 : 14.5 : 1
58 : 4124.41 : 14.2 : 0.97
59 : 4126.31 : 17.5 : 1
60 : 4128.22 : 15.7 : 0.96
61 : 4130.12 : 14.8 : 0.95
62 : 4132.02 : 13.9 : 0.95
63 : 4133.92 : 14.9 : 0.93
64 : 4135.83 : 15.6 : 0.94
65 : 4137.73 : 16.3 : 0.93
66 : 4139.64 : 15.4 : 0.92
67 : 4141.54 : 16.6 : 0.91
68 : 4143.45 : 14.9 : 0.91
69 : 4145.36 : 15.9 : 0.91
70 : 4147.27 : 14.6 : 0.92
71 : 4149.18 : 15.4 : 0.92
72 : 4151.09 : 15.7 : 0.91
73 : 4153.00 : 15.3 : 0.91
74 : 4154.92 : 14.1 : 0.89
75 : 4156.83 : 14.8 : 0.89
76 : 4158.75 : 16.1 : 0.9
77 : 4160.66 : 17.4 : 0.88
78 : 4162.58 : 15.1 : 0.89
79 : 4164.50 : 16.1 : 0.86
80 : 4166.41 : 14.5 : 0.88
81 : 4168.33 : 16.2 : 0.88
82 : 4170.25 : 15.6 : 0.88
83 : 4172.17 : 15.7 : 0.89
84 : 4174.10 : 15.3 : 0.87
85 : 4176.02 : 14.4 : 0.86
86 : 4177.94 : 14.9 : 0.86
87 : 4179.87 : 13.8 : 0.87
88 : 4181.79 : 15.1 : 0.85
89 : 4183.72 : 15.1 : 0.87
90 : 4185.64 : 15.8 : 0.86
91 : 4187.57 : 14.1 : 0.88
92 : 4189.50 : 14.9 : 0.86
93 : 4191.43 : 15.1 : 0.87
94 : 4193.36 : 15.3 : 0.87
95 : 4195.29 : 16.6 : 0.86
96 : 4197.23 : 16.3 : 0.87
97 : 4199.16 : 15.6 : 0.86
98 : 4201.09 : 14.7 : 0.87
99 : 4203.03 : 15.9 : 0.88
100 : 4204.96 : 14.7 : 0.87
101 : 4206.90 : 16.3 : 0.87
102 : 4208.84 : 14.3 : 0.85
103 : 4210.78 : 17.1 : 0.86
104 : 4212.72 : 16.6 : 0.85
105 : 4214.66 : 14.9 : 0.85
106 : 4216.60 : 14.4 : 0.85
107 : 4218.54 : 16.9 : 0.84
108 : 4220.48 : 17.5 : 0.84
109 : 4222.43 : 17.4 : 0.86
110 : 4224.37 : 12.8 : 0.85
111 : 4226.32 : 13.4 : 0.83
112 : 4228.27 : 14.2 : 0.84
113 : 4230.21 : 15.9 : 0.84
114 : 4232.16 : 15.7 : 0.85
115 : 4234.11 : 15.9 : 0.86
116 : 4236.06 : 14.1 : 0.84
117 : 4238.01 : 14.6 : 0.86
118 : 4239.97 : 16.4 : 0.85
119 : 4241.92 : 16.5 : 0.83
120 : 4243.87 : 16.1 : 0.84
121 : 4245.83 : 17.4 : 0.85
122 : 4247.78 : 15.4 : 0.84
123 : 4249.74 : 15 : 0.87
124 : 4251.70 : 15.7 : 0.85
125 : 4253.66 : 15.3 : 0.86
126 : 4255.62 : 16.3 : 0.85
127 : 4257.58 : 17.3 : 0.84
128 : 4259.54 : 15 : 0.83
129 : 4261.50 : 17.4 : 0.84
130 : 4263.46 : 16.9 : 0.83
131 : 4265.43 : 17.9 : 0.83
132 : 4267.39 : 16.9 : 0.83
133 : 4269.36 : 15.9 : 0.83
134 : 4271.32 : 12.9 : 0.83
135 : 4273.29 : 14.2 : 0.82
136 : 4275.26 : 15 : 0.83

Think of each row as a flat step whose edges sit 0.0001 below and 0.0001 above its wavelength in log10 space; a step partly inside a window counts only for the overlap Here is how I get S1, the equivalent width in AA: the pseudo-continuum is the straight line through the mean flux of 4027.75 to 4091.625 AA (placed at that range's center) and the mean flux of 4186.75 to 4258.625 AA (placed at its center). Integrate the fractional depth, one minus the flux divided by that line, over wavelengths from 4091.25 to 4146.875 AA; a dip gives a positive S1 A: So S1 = 2.4 AA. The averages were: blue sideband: 15.4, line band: 14.8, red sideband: 15.6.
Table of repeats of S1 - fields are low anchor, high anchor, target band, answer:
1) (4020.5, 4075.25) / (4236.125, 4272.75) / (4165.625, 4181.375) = 0.7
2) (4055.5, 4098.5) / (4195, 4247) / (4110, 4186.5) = 1.1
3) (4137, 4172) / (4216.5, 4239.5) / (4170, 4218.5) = 0.3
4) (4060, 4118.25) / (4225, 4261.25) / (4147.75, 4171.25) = -0.5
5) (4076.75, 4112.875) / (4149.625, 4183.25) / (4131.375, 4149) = -0.3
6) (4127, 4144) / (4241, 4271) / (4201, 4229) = 0.9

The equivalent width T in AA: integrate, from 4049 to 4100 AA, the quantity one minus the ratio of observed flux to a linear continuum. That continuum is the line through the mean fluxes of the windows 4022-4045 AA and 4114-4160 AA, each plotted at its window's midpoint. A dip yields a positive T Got 1.3 AA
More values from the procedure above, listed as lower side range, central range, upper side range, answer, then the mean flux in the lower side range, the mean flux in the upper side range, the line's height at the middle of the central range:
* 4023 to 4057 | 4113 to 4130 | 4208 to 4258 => 1.0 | 15.7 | 15.6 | 15.7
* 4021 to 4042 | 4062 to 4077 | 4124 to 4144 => 0.7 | 16.1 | 15.5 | 15.9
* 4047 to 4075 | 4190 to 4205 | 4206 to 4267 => 0.1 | 15.1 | 15.8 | 15.7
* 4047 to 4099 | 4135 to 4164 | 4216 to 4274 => -0.2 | 15.2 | 15.7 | 15.5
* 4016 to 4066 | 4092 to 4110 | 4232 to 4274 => 1.7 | 15.6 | 15.9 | 15.6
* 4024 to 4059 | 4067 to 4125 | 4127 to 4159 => 2.2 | 15.7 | 15.3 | 15.5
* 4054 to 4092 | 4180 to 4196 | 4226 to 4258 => 0.4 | 15.2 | 15.6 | 15.5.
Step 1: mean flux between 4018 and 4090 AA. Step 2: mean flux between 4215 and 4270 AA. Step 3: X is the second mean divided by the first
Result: 1.02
